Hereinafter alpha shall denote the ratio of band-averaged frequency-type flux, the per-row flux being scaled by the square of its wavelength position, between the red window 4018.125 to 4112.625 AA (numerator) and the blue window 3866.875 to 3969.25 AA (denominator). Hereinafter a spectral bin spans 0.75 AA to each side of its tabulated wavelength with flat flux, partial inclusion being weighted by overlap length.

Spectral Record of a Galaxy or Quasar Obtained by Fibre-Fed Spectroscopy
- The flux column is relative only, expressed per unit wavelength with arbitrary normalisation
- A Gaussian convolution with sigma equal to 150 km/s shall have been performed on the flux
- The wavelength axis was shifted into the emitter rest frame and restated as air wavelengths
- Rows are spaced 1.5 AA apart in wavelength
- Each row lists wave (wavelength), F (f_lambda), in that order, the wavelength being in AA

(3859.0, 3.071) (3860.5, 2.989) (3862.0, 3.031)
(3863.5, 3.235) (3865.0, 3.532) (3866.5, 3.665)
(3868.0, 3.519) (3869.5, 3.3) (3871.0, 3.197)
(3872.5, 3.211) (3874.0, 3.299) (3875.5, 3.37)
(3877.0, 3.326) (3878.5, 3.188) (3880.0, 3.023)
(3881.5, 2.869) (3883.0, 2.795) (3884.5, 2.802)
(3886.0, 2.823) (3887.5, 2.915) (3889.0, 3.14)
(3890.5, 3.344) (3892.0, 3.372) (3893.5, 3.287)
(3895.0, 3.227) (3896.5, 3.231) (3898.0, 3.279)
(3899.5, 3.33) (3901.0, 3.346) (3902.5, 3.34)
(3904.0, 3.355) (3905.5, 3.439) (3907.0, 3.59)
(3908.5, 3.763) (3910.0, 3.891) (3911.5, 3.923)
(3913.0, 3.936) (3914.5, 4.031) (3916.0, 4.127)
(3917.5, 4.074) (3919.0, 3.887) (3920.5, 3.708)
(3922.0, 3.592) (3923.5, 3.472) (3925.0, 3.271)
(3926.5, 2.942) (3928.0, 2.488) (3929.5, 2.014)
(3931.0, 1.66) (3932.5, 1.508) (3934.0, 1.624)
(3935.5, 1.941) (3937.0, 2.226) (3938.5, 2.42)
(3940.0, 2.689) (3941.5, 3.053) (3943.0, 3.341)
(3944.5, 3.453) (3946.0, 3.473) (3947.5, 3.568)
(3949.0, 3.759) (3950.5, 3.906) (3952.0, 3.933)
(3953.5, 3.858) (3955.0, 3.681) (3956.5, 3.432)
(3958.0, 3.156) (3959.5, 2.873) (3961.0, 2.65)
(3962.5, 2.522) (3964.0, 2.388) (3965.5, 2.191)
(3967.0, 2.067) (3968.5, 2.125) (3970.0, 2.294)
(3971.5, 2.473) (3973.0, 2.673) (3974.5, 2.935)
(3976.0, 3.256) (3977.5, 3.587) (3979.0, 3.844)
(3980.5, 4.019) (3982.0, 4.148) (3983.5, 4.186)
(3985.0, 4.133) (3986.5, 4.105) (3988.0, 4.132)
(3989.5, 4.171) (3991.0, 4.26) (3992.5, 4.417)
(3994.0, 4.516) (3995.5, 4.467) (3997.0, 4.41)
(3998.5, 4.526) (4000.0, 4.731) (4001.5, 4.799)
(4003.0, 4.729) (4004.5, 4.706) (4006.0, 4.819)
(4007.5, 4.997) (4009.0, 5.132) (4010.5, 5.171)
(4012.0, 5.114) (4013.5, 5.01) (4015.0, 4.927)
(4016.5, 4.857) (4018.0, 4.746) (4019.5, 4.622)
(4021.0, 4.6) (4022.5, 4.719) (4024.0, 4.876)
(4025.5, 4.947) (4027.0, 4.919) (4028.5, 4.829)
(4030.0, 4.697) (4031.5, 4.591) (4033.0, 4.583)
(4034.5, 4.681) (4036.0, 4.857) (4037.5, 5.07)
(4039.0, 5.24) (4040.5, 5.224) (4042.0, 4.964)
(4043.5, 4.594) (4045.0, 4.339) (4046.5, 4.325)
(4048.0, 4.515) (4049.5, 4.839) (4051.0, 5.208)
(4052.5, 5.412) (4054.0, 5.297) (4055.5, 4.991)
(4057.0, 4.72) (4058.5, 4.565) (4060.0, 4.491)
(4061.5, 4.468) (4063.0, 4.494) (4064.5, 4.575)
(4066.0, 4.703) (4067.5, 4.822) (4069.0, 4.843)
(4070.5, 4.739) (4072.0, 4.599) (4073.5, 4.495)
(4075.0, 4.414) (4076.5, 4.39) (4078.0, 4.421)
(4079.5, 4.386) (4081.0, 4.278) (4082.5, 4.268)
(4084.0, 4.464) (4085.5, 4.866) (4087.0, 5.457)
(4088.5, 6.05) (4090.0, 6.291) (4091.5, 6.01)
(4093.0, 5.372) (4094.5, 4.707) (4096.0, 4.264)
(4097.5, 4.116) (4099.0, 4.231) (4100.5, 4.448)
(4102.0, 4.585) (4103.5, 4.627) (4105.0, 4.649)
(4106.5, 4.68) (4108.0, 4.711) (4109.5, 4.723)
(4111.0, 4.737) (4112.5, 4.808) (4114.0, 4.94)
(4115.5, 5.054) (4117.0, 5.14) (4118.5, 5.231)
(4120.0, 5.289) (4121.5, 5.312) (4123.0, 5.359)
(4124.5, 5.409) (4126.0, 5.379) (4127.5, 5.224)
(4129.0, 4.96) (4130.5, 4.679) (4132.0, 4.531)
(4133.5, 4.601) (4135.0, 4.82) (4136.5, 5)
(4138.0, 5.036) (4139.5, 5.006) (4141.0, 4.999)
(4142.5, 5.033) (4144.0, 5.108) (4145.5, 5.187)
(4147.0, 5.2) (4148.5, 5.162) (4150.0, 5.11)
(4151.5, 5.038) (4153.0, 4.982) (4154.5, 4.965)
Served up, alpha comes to 1.6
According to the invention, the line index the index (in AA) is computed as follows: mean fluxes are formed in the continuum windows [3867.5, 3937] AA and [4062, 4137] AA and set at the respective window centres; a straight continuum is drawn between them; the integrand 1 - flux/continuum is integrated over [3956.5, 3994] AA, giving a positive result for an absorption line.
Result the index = 5.0 AA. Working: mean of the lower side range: 3.18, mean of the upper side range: 4.84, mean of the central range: 3.3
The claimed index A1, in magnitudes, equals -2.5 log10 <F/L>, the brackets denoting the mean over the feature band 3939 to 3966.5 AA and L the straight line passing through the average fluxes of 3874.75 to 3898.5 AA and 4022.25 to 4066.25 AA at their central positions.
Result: 0.19 mag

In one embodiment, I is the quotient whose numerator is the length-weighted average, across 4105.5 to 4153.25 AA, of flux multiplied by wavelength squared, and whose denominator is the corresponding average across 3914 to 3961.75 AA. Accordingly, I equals 1.77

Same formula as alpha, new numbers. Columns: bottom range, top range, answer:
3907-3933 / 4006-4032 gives 1.54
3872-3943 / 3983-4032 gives 1.57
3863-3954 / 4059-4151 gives 1.67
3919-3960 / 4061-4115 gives 1.69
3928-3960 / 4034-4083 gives 1.70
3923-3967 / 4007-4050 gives 1.76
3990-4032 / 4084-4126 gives 1.10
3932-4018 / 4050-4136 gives 1.40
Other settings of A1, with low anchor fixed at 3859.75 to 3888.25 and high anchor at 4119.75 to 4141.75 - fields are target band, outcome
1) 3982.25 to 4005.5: -0.097 mag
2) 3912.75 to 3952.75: 0.156 mag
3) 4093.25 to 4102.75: 0.083 mag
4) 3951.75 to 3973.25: 0.332 mag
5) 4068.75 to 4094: -0.051 mag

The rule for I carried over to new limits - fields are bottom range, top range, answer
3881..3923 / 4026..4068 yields 1.49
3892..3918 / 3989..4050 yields 1.40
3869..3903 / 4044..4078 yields 1.61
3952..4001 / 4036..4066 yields 1.41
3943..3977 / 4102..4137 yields 1.76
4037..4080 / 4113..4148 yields 1.11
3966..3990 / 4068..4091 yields 1.50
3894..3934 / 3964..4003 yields 1.16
